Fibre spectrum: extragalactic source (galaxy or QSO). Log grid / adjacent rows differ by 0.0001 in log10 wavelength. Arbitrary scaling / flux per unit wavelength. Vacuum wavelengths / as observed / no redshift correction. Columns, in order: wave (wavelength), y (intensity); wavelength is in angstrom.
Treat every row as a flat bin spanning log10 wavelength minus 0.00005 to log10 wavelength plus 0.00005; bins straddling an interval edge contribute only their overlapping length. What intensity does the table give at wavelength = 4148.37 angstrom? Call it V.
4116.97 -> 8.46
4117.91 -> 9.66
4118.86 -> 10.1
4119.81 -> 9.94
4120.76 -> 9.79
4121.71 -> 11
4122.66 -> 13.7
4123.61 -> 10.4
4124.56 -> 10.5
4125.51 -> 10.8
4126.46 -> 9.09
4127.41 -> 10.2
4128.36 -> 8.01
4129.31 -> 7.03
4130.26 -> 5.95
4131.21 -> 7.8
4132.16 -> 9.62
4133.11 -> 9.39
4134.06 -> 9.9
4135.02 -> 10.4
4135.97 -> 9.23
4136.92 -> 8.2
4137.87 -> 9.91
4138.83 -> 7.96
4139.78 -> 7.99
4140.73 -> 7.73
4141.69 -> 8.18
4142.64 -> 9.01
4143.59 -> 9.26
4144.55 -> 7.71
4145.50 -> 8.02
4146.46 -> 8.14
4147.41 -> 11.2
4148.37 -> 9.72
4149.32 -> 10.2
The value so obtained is 9.72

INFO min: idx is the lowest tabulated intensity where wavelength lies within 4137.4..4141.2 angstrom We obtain 7.73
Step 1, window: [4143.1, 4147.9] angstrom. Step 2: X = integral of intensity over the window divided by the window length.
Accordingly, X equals 8.86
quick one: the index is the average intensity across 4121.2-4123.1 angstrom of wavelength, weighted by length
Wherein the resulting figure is 12.3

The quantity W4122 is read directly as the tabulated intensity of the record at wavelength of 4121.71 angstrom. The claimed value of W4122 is 11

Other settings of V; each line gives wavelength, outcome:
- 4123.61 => 10.4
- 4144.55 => 7.71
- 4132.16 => 9.62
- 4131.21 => 7.8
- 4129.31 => 7.03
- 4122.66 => 13.7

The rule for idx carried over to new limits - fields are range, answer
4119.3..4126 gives 9.79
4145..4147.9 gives 8.02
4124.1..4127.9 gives 9.09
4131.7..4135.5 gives 9.39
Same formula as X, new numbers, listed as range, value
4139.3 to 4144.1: 8.43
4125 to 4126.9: 9.97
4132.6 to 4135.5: 9.88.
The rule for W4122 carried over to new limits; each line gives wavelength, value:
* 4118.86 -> 10.1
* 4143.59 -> 9.26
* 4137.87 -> 9.91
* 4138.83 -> 7.96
